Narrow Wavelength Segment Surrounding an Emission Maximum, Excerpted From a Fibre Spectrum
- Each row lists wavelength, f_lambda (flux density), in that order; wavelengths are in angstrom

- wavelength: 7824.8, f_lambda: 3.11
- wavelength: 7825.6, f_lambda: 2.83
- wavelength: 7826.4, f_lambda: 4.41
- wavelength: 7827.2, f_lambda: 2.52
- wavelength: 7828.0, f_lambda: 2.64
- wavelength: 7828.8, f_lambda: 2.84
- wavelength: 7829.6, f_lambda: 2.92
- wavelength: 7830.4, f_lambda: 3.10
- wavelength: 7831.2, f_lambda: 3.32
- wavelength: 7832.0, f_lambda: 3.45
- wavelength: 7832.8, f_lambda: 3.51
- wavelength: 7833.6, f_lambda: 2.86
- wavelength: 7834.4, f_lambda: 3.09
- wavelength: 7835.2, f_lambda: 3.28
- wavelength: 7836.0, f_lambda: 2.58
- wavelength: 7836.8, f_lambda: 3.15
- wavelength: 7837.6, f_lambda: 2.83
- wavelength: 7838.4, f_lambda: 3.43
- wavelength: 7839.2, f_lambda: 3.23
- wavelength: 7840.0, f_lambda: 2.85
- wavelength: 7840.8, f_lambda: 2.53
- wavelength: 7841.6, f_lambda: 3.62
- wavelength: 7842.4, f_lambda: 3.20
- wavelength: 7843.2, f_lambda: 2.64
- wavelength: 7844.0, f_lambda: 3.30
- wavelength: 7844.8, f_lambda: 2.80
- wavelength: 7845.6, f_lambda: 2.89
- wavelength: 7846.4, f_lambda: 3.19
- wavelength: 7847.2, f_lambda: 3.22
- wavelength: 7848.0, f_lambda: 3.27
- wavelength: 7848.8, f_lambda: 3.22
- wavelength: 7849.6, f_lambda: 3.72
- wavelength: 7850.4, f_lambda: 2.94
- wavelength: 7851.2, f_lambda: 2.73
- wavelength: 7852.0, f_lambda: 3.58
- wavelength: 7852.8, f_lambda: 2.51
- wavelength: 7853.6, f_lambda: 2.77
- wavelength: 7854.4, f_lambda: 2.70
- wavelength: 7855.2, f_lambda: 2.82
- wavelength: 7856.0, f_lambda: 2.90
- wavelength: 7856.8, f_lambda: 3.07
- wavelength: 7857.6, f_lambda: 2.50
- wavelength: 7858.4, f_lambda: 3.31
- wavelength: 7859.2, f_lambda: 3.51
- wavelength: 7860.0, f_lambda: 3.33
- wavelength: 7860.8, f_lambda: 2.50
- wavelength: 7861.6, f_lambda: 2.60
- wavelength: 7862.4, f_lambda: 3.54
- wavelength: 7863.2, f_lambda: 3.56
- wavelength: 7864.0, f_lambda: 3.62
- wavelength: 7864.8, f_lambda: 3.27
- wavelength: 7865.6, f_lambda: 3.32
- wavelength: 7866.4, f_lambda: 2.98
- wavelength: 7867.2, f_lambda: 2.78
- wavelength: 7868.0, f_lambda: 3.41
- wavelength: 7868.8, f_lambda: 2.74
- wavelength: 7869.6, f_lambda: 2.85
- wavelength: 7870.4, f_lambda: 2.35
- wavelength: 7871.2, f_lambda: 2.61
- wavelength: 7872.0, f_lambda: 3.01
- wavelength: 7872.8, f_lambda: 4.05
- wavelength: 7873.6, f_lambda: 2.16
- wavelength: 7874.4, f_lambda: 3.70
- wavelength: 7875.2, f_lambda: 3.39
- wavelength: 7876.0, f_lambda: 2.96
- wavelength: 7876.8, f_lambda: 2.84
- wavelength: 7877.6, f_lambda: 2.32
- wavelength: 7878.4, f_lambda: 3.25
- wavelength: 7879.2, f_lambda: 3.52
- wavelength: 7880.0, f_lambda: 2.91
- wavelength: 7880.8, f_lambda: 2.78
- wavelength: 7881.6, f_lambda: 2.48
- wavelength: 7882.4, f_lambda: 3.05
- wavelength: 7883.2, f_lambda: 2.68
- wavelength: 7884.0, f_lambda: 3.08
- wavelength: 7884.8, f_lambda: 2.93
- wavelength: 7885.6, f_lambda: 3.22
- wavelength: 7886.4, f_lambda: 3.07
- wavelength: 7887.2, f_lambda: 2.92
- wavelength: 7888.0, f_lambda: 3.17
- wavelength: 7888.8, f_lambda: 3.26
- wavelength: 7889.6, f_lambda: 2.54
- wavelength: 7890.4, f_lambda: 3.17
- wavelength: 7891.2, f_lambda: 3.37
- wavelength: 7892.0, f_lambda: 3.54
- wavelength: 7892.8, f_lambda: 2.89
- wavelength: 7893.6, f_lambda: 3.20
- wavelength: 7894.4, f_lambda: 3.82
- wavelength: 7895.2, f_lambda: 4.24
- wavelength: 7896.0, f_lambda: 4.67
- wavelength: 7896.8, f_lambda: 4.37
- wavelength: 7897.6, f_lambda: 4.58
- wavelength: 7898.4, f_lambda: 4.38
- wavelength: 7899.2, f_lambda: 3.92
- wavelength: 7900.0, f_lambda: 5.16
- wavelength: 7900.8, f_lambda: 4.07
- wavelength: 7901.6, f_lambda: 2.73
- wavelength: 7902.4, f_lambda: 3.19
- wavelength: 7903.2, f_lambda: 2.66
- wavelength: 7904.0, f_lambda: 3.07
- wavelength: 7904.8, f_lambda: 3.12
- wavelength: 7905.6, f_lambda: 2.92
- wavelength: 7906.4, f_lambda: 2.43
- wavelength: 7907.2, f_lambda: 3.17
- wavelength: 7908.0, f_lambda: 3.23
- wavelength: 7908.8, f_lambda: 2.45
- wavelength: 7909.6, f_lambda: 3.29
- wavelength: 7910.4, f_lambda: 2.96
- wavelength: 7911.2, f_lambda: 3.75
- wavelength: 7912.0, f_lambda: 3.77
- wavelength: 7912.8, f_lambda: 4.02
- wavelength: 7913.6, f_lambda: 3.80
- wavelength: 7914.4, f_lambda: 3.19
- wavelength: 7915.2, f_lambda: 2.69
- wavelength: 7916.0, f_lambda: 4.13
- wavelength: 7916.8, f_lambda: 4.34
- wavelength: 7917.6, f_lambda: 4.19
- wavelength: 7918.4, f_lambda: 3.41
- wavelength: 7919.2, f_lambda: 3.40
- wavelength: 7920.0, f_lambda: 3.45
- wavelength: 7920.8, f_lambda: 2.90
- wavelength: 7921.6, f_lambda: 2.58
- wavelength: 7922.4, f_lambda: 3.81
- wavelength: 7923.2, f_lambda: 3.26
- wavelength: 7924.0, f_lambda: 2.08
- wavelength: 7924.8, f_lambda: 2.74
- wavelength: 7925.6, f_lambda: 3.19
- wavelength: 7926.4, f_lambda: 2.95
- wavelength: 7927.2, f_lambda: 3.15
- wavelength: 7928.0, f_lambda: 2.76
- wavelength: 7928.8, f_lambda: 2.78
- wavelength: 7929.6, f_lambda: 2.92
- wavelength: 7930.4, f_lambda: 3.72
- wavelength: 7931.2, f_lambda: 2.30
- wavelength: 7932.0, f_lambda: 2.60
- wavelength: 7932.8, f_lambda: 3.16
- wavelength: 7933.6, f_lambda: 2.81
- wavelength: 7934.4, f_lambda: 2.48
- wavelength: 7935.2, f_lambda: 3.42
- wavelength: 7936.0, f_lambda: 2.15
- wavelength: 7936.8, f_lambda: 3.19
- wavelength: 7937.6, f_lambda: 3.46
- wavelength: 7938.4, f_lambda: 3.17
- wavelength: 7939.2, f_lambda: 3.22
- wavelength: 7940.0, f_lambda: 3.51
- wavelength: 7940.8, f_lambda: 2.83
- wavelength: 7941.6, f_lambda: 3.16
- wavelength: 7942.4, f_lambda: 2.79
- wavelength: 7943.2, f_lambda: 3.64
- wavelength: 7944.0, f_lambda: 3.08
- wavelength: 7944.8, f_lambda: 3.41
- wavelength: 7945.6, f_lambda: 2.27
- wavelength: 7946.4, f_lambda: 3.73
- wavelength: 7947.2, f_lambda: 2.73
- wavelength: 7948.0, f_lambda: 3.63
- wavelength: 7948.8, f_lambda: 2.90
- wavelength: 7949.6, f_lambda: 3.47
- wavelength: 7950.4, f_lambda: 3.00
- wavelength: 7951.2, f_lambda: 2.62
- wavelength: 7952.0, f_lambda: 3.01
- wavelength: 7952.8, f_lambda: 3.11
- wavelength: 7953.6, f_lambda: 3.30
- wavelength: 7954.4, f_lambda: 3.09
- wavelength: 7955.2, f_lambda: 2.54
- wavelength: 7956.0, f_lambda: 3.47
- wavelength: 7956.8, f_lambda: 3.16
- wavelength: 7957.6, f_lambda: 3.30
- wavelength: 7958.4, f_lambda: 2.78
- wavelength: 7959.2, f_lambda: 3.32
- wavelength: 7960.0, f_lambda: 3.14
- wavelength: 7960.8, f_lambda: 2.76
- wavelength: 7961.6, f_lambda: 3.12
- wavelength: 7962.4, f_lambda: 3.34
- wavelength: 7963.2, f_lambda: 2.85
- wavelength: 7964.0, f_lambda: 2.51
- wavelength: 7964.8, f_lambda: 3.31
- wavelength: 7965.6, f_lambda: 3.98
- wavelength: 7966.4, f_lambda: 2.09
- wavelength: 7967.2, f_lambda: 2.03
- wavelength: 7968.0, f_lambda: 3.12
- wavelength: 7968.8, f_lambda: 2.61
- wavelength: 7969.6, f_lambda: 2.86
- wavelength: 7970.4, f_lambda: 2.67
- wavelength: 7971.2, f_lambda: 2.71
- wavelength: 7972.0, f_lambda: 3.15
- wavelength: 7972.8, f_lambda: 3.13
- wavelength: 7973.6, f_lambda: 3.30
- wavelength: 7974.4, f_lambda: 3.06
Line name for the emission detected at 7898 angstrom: [S II]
